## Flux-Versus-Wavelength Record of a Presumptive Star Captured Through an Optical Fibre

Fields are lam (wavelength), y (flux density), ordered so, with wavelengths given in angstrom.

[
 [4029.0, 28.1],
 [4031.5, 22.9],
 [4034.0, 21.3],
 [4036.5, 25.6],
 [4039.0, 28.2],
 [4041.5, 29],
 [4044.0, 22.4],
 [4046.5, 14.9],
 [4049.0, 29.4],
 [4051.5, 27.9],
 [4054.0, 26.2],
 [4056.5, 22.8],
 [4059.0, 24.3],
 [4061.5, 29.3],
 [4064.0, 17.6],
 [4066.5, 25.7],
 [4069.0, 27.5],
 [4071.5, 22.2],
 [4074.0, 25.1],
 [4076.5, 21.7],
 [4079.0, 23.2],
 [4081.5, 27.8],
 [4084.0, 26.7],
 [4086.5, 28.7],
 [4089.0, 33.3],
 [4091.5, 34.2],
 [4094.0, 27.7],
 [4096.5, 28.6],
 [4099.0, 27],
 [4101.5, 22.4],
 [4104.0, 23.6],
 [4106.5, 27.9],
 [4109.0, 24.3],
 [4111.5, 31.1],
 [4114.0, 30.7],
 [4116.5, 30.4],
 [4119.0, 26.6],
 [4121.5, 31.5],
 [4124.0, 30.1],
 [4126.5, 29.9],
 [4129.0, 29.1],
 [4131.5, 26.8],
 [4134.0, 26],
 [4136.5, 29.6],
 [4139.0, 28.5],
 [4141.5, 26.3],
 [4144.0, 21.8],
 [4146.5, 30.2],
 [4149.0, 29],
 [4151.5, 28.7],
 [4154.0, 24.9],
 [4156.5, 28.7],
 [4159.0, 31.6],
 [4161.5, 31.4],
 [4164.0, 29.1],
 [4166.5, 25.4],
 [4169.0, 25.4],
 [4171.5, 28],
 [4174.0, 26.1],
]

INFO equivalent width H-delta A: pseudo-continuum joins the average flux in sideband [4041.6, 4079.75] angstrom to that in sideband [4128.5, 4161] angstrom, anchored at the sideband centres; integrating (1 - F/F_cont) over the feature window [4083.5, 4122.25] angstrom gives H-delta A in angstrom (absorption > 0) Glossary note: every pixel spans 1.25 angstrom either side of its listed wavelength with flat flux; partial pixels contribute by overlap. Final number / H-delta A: -3.6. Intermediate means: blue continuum 24.2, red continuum 27.8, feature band 28.4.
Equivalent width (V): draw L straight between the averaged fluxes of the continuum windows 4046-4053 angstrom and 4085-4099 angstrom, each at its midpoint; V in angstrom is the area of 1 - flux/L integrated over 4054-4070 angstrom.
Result 1.2 angstrom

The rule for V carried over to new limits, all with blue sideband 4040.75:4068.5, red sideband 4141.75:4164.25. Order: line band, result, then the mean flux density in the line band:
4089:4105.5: -1.0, 27.7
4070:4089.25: -0.2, 25.7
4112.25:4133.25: -1.7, 29.3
